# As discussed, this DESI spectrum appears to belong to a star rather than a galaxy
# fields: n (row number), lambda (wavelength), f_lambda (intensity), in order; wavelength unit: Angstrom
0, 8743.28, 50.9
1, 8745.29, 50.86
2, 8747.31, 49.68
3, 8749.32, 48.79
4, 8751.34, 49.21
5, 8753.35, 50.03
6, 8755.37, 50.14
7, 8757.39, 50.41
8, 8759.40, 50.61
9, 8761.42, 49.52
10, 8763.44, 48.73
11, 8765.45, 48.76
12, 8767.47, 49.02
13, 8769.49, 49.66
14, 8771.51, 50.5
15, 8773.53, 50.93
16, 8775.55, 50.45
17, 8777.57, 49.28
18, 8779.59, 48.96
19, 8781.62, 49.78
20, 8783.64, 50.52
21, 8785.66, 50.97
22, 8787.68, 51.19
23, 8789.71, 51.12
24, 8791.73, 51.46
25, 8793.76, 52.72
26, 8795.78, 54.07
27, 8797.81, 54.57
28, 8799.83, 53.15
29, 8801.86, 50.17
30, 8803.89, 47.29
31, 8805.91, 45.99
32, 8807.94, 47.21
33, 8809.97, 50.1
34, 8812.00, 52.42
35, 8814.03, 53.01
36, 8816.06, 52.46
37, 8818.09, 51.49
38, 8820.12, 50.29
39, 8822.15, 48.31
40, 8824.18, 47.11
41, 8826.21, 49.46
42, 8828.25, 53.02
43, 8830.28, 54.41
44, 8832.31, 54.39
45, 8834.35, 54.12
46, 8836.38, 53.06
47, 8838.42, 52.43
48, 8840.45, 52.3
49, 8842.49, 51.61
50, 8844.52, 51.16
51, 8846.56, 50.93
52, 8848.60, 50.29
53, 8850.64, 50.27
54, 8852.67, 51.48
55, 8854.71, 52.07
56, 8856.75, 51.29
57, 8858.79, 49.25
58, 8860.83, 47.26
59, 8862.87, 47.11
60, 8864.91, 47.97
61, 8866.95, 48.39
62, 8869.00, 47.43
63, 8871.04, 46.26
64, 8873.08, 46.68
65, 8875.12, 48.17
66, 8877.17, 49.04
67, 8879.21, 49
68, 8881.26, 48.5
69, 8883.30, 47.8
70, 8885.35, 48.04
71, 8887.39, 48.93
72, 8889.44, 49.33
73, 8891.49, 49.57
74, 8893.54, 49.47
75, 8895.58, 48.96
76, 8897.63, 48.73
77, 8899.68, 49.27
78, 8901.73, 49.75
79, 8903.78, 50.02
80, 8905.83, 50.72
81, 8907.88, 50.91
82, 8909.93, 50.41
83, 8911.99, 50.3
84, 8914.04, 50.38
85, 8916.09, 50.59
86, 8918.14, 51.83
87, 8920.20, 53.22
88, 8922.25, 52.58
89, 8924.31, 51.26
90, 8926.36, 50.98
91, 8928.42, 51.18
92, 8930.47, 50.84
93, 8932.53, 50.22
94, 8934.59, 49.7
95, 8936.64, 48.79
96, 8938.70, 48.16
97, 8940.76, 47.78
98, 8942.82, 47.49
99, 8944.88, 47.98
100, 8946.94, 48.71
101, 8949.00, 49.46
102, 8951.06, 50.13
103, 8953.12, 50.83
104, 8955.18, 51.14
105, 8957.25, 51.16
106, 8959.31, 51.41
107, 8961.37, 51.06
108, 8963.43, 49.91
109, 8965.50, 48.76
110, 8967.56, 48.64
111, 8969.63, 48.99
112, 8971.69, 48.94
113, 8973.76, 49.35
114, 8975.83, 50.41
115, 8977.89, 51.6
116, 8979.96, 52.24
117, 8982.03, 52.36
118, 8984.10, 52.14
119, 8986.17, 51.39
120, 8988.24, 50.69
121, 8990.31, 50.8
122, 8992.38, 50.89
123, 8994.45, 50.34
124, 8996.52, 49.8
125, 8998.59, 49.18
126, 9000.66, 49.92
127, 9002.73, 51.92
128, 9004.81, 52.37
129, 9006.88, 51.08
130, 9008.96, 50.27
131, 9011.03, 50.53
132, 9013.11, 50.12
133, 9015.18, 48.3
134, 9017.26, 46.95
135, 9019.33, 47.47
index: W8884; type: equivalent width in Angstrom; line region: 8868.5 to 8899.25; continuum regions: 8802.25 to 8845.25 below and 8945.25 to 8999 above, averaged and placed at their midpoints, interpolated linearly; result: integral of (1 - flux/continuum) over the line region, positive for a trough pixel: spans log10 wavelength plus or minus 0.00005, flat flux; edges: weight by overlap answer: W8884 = 1.42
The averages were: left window 51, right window 50.4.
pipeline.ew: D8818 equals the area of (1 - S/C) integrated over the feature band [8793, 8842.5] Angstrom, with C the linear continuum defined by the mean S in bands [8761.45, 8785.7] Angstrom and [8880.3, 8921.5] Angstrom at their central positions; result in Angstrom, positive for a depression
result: -1.60 Angstrom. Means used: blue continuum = 49.7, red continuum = 49.9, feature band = 51.4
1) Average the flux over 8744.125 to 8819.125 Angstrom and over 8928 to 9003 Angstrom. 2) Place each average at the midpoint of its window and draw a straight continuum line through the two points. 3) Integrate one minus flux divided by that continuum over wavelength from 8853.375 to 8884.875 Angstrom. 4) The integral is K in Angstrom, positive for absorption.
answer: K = 1.1 Angstrom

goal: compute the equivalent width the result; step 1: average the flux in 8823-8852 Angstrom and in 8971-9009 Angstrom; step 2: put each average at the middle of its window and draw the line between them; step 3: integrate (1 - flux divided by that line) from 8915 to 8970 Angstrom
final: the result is 1.08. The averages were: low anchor 51.7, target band 50.1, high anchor 50.8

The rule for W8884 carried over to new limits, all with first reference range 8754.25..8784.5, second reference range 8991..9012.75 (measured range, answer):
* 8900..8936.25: -0.3 Angstrom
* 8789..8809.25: -0.3 Angstrom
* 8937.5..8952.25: 0.5 Angstrom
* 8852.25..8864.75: 0.1 Angstrom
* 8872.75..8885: 0.5 Angstrom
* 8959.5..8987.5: 0.0 Angstrom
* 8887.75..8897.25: 0.2 Angstrom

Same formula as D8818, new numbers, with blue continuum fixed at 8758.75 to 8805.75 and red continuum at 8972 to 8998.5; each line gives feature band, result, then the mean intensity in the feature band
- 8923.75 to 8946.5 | 0.6 Angstrom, 49.4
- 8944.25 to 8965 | 0.3 Angstrom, 50.2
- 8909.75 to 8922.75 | -0.2 Angstrom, 51.3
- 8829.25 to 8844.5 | -0.7 Angstrom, 53.1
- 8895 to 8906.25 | 0.3 Angstrom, 49.5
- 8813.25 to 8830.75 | -0.1 Angstrom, 50.9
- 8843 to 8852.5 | 0.0 Angstrom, 50.8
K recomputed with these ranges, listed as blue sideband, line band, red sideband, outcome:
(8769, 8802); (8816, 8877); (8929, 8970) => 0.37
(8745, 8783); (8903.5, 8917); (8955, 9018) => -0.09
